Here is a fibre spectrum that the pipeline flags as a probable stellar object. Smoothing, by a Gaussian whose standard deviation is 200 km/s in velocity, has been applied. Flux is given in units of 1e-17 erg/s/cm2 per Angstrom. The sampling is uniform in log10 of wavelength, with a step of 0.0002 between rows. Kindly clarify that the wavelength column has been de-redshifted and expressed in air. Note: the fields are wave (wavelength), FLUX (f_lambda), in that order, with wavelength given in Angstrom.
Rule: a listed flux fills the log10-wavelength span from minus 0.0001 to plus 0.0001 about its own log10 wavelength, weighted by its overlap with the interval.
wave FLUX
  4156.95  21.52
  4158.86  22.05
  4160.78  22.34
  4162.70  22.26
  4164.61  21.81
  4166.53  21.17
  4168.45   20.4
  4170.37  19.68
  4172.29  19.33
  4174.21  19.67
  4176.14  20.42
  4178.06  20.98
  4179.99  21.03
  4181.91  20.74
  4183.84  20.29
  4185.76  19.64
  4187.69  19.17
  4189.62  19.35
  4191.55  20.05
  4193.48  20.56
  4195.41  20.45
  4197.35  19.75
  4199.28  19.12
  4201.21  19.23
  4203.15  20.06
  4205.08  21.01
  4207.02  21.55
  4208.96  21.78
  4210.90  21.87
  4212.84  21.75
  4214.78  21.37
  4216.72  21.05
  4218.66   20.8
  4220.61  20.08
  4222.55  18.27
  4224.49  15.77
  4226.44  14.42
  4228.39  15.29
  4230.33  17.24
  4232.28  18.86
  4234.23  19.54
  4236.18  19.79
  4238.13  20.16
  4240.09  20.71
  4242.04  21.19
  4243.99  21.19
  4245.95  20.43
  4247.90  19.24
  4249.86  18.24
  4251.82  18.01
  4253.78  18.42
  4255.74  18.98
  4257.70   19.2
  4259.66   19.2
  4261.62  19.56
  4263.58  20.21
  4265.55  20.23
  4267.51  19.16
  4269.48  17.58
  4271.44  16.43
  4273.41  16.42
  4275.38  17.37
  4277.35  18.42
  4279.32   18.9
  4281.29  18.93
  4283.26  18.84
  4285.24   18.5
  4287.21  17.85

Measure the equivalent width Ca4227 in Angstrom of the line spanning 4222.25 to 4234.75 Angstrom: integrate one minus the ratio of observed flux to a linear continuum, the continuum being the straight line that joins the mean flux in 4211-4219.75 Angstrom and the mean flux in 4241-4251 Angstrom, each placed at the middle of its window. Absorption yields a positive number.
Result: 2.3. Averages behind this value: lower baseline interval 21.3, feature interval 16.9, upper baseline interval 20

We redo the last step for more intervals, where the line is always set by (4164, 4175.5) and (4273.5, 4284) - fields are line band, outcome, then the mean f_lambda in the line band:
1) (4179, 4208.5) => -0.46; 20.2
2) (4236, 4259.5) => -0.91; 19.6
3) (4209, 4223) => -1.04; 20.9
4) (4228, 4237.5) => 0.37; 18.4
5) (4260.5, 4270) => -0.45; 19.4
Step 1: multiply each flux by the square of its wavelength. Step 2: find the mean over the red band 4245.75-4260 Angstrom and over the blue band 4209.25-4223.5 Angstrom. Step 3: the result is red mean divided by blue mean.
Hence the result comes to 0.92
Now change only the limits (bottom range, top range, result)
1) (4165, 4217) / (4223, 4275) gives 0.94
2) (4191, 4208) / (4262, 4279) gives 0.94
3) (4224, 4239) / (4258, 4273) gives 1.08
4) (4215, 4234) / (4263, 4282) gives 1.03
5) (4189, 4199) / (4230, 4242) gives 1.00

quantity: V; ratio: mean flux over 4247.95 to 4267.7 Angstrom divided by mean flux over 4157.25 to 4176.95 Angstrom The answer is 0.9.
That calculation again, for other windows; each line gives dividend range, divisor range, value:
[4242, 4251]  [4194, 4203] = 1.01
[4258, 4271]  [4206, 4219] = 0.89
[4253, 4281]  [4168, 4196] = 0.92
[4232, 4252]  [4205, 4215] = 0.92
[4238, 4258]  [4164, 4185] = 0.96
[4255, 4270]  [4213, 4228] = 1.03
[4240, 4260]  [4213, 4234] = 1.05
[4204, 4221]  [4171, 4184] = 1.05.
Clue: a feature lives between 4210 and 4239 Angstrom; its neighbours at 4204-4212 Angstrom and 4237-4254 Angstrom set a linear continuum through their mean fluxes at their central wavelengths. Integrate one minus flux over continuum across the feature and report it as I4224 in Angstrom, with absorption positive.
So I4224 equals 2.4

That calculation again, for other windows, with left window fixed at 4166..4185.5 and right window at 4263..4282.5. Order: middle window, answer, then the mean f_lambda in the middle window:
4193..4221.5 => -1.48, 20.7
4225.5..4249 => 0.05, 19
